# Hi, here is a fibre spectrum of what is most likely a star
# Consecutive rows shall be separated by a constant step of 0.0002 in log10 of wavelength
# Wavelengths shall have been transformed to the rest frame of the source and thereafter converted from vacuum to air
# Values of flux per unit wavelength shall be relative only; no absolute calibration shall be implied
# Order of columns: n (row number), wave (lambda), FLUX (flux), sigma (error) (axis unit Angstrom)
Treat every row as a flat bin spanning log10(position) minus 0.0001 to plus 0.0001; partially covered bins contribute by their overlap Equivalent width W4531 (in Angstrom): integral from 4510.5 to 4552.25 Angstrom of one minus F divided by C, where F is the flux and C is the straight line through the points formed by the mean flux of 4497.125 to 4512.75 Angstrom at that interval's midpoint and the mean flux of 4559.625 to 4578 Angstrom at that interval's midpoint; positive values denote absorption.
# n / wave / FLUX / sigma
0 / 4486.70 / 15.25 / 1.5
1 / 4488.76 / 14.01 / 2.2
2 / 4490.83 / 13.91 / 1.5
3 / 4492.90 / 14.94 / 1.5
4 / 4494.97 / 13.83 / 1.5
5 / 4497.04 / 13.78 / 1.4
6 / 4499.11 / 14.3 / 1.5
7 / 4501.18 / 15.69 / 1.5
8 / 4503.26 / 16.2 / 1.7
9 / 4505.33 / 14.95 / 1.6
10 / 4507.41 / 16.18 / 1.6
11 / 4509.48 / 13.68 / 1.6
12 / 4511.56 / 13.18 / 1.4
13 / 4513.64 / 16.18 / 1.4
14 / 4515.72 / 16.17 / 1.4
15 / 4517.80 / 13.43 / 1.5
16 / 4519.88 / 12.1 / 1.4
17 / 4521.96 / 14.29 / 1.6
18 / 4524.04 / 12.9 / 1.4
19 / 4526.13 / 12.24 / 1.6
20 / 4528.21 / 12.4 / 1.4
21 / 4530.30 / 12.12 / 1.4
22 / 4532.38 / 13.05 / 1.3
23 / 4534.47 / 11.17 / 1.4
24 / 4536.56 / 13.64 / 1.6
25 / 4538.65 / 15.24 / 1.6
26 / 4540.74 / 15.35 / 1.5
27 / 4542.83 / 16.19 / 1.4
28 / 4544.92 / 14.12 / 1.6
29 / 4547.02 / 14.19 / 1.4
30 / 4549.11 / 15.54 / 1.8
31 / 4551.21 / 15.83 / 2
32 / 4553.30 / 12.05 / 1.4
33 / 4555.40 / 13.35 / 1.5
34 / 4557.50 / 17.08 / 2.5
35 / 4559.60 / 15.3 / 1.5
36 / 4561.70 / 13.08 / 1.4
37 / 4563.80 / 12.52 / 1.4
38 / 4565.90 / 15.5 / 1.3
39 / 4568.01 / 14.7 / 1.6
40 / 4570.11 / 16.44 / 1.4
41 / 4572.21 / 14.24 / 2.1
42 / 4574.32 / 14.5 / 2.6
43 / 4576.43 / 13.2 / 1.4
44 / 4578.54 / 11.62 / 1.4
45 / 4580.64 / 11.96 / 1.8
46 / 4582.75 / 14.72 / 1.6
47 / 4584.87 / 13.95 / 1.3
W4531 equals 1.8 Angstrom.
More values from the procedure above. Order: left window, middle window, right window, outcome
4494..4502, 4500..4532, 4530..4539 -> -0.9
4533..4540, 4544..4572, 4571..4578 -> -1.9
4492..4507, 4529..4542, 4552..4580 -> 0.9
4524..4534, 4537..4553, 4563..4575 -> -2.0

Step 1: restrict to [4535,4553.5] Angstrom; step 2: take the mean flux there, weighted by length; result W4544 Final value 14.7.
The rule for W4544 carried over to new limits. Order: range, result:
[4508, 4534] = 13.5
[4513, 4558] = 14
